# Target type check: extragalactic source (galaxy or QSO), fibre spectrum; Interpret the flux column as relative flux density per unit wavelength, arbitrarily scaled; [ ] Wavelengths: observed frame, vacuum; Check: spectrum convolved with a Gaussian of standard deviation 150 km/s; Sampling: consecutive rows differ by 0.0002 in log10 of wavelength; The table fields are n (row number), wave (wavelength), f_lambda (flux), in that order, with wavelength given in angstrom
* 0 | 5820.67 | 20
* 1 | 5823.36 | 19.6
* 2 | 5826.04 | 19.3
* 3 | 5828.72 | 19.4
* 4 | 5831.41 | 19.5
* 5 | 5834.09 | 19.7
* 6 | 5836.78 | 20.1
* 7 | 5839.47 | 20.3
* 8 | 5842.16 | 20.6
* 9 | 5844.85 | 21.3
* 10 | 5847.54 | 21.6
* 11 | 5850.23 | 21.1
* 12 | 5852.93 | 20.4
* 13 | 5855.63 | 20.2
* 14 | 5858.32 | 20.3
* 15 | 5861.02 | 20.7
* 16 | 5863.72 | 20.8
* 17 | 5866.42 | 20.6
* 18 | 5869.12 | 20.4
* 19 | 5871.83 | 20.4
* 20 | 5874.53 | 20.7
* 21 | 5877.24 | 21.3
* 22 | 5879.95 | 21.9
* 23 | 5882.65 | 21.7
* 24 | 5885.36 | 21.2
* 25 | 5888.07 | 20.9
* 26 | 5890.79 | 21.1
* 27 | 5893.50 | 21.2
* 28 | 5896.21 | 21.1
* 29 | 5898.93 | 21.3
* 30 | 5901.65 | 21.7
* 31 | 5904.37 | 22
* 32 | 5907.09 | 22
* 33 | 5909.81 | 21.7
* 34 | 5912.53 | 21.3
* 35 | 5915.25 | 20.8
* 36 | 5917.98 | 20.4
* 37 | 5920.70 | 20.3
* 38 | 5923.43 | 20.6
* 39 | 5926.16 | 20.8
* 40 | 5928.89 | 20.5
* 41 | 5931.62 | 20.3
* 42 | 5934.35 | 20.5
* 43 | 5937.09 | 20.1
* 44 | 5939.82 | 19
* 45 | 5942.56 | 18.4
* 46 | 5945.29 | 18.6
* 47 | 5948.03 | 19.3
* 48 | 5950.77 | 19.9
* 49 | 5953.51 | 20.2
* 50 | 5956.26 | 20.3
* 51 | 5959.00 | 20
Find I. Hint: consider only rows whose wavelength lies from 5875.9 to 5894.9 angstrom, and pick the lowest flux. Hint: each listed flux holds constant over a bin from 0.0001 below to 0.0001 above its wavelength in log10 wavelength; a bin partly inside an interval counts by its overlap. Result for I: 20.9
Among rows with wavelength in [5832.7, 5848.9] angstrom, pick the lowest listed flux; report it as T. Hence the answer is 19.7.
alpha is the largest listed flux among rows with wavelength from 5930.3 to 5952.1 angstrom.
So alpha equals 20.5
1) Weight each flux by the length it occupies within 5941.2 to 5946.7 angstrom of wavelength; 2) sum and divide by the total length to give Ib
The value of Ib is 18.5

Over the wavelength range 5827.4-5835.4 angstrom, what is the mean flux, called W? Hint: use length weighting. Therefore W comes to 19.5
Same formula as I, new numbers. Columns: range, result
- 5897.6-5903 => 21.3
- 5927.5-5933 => 20.3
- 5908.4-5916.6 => 20.8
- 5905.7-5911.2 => 21.7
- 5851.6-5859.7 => 20.2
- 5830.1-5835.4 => 19.5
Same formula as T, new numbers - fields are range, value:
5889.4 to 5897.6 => 21.1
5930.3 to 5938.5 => 20.1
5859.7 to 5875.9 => 20.4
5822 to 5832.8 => 19.3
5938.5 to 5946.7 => 18.4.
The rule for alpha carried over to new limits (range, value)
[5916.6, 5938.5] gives 20.8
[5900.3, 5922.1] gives 22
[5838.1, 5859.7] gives 21.6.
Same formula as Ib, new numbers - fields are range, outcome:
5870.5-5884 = 21.2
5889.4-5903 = 21.3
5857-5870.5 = 20.6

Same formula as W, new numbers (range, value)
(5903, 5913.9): 21.8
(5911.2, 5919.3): 20.8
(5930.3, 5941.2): 20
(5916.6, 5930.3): 20.5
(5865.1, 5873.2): 20.5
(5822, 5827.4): 19.4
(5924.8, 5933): 20.5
